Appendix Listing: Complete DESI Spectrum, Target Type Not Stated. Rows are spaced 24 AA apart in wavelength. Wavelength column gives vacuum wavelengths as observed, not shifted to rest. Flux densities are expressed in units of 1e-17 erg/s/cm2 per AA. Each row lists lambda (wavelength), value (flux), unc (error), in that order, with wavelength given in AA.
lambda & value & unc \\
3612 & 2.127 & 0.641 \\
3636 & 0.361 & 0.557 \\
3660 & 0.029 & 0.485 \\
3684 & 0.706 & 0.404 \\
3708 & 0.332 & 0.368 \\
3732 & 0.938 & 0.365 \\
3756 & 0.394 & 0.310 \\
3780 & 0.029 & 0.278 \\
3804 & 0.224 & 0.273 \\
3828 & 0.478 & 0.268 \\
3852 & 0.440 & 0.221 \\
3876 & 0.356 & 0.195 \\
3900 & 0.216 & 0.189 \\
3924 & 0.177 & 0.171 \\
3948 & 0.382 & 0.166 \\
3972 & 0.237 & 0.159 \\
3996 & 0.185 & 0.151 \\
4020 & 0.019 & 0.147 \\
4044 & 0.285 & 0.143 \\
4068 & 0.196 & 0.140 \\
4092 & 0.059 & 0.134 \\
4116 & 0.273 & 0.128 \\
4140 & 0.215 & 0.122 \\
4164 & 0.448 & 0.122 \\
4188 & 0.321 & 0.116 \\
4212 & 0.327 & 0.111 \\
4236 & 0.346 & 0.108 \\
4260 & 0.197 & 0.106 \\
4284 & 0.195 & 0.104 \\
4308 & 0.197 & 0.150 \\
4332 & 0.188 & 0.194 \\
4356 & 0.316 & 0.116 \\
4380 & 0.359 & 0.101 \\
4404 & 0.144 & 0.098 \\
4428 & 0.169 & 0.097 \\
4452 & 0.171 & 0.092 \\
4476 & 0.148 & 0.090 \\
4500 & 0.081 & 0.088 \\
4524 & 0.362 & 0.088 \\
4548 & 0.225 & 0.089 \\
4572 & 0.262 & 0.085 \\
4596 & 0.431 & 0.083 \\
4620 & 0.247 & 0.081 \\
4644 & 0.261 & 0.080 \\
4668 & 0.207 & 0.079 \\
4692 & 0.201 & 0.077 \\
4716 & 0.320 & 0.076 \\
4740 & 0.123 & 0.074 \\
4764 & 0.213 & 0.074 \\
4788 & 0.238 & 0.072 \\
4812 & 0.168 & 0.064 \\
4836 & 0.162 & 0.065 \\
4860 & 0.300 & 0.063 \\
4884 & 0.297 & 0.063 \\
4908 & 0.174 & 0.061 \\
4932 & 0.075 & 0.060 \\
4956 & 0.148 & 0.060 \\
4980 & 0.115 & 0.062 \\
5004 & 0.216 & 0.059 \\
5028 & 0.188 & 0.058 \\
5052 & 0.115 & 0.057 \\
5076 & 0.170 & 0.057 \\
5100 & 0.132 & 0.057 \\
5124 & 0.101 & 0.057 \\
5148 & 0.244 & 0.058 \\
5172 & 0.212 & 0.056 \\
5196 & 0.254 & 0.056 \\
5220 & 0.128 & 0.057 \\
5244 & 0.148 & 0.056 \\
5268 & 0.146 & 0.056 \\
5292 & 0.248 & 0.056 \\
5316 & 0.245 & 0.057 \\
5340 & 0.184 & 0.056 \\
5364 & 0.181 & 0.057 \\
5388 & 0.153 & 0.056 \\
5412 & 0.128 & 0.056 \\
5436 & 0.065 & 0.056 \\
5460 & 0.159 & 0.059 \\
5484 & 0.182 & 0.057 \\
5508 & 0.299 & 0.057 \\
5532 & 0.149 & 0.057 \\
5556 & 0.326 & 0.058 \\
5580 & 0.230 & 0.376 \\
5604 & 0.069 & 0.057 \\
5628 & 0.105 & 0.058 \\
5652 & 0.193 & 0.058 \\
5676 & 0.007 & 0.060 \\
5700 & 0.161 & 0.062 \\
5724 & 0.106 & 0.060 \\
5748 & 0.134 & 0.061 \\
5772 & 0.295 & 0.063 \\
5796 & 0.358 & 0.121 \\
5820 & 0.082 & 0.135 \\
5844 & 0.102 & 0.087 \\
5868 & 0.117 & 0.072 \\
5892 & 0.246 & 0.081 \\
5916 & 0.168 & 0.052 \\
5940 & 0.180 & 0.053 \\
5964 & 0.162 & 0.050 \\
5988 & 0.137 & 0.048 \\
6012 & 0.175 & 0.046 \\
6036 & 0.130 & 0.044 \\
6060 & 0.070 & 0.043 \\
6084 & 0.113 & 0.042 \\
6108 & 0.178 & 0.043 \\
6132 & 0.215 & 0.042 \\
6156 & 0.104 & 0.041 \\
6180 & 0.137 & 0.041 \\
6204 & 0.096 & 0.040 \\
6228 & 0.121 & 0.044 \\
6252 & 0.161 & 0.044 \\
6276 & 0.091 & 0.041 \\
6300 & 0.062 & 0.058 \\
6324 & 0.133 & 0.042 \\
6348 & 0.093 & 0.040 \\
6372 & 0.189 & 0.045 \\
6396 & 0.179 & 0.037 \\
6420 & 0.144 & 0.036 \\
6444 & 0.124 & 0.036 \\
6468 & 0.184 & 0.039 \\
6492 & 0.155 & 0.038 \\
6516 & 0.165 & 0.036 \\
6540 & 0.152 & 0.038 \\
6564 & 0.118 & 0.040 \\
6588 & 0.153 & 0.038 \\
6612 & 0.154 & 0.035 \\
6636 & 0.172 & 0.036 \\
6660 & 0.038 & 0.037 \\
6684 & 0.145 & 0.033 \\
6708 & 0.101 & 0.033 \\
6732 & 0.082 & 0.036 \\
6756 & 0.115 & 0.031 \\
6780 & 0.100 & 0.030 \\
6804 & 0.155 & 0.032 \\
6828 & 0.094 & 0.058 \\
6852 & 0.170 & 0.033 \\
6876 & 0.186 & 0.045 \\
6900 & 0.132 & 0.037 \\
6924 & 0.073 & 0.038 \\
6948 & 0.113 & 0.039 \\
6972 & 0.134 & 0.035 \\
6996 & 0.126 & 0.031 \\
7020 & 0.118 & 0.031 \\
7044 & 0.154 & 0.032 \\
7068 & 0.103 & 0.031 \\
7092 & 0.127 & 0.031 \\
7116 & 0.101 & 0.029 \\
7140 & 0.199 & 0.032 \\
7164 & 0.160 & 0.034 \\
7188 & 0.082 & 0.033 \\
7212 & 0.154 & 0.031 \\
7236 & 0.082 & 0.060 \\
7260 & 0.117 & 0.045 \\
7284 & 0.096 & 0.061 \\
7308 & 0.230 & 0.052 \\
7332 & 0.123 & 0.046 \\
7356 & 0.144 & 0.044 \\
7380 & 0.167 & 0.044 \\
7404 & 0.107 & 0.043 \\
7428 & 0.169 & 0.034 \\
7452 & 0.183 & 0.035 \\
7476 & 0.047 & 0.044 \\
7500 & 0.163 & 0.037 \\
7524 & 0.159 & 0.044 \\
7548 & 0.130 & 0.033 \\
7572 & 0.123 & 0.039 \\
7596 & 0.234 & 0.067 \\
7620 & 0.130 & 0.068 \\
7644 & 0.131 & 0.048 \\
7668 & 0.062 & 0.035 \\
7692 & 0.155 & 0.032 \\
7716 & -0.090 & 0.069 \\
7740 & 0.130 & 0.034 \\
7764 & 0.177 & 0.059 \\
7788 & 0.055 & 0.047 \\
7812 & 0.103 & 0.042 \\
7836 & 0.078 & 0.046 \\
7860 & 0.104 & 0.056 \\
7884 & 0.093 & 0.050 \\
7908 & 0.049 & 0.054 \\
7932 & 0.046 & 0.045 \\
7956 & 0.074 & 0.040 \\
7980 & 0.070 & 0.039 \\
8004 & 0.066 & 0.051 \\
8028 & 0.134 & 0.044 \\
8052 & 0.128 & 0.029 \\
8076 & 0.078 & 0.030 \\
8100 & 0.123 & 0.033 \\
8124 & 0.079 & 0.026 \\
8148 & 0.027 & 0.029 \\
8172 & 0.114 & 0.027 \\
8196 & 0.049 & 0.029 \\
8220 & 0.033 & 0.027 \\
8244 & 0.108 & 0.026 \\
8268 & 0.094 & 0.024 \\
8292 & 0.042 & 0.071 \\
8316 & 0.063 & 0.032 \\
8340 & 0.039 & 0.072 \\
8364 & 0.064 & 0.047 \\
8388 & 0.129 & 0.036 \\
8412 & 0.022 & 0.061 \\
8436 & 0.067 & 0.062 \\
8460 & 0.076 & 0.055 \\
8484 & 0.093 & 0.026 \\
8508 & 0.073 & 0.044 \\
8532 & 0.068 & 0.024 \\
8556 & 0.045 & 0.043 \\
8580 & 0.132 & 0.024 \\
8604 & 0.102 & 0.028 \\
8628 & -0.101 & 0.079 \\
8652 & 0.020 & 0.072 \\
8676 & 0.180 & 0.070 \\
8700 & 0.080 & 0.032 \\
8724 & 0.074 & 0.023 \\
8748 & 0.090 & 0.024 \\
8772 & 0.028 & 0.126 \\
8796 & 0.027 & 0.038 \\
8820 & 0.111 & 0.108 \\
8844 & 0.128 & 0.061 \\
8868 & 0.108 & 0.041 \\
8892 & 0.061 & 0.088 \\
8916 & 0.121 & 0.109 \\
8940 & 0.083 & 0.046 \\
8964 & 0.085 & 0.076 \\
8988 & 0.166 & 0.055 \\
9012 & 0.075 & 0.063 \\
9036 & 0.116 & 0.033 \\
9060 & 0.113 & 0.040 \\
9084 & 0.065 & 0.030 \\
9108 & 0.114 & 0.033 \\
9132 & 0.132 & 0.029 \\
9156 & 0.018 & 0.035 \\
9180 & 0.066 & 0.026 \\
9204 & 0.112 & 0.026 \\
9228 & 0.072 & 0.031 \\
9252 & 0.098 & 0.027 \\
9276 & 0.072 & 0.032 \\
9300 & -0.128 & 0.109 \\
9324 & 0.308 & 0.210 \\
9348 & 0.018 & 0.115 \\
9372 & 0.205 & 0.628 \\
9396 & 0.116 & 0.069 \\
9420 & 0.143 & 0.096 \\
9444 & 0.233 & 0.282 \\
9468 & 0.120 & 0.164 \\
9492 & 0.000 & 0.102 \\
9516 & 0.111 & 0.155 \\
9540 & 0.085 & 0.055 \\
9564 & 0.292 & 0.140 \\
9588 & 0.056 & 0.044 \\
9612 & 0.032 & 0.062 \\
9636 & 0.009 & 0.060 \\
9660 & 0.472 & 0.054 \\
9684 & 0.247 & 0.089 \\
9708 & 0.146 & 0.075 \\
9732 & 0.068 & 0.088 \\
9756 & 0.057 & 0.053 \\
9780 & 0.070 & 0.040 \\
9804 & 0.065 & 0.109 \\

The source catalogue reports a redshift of 1.593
